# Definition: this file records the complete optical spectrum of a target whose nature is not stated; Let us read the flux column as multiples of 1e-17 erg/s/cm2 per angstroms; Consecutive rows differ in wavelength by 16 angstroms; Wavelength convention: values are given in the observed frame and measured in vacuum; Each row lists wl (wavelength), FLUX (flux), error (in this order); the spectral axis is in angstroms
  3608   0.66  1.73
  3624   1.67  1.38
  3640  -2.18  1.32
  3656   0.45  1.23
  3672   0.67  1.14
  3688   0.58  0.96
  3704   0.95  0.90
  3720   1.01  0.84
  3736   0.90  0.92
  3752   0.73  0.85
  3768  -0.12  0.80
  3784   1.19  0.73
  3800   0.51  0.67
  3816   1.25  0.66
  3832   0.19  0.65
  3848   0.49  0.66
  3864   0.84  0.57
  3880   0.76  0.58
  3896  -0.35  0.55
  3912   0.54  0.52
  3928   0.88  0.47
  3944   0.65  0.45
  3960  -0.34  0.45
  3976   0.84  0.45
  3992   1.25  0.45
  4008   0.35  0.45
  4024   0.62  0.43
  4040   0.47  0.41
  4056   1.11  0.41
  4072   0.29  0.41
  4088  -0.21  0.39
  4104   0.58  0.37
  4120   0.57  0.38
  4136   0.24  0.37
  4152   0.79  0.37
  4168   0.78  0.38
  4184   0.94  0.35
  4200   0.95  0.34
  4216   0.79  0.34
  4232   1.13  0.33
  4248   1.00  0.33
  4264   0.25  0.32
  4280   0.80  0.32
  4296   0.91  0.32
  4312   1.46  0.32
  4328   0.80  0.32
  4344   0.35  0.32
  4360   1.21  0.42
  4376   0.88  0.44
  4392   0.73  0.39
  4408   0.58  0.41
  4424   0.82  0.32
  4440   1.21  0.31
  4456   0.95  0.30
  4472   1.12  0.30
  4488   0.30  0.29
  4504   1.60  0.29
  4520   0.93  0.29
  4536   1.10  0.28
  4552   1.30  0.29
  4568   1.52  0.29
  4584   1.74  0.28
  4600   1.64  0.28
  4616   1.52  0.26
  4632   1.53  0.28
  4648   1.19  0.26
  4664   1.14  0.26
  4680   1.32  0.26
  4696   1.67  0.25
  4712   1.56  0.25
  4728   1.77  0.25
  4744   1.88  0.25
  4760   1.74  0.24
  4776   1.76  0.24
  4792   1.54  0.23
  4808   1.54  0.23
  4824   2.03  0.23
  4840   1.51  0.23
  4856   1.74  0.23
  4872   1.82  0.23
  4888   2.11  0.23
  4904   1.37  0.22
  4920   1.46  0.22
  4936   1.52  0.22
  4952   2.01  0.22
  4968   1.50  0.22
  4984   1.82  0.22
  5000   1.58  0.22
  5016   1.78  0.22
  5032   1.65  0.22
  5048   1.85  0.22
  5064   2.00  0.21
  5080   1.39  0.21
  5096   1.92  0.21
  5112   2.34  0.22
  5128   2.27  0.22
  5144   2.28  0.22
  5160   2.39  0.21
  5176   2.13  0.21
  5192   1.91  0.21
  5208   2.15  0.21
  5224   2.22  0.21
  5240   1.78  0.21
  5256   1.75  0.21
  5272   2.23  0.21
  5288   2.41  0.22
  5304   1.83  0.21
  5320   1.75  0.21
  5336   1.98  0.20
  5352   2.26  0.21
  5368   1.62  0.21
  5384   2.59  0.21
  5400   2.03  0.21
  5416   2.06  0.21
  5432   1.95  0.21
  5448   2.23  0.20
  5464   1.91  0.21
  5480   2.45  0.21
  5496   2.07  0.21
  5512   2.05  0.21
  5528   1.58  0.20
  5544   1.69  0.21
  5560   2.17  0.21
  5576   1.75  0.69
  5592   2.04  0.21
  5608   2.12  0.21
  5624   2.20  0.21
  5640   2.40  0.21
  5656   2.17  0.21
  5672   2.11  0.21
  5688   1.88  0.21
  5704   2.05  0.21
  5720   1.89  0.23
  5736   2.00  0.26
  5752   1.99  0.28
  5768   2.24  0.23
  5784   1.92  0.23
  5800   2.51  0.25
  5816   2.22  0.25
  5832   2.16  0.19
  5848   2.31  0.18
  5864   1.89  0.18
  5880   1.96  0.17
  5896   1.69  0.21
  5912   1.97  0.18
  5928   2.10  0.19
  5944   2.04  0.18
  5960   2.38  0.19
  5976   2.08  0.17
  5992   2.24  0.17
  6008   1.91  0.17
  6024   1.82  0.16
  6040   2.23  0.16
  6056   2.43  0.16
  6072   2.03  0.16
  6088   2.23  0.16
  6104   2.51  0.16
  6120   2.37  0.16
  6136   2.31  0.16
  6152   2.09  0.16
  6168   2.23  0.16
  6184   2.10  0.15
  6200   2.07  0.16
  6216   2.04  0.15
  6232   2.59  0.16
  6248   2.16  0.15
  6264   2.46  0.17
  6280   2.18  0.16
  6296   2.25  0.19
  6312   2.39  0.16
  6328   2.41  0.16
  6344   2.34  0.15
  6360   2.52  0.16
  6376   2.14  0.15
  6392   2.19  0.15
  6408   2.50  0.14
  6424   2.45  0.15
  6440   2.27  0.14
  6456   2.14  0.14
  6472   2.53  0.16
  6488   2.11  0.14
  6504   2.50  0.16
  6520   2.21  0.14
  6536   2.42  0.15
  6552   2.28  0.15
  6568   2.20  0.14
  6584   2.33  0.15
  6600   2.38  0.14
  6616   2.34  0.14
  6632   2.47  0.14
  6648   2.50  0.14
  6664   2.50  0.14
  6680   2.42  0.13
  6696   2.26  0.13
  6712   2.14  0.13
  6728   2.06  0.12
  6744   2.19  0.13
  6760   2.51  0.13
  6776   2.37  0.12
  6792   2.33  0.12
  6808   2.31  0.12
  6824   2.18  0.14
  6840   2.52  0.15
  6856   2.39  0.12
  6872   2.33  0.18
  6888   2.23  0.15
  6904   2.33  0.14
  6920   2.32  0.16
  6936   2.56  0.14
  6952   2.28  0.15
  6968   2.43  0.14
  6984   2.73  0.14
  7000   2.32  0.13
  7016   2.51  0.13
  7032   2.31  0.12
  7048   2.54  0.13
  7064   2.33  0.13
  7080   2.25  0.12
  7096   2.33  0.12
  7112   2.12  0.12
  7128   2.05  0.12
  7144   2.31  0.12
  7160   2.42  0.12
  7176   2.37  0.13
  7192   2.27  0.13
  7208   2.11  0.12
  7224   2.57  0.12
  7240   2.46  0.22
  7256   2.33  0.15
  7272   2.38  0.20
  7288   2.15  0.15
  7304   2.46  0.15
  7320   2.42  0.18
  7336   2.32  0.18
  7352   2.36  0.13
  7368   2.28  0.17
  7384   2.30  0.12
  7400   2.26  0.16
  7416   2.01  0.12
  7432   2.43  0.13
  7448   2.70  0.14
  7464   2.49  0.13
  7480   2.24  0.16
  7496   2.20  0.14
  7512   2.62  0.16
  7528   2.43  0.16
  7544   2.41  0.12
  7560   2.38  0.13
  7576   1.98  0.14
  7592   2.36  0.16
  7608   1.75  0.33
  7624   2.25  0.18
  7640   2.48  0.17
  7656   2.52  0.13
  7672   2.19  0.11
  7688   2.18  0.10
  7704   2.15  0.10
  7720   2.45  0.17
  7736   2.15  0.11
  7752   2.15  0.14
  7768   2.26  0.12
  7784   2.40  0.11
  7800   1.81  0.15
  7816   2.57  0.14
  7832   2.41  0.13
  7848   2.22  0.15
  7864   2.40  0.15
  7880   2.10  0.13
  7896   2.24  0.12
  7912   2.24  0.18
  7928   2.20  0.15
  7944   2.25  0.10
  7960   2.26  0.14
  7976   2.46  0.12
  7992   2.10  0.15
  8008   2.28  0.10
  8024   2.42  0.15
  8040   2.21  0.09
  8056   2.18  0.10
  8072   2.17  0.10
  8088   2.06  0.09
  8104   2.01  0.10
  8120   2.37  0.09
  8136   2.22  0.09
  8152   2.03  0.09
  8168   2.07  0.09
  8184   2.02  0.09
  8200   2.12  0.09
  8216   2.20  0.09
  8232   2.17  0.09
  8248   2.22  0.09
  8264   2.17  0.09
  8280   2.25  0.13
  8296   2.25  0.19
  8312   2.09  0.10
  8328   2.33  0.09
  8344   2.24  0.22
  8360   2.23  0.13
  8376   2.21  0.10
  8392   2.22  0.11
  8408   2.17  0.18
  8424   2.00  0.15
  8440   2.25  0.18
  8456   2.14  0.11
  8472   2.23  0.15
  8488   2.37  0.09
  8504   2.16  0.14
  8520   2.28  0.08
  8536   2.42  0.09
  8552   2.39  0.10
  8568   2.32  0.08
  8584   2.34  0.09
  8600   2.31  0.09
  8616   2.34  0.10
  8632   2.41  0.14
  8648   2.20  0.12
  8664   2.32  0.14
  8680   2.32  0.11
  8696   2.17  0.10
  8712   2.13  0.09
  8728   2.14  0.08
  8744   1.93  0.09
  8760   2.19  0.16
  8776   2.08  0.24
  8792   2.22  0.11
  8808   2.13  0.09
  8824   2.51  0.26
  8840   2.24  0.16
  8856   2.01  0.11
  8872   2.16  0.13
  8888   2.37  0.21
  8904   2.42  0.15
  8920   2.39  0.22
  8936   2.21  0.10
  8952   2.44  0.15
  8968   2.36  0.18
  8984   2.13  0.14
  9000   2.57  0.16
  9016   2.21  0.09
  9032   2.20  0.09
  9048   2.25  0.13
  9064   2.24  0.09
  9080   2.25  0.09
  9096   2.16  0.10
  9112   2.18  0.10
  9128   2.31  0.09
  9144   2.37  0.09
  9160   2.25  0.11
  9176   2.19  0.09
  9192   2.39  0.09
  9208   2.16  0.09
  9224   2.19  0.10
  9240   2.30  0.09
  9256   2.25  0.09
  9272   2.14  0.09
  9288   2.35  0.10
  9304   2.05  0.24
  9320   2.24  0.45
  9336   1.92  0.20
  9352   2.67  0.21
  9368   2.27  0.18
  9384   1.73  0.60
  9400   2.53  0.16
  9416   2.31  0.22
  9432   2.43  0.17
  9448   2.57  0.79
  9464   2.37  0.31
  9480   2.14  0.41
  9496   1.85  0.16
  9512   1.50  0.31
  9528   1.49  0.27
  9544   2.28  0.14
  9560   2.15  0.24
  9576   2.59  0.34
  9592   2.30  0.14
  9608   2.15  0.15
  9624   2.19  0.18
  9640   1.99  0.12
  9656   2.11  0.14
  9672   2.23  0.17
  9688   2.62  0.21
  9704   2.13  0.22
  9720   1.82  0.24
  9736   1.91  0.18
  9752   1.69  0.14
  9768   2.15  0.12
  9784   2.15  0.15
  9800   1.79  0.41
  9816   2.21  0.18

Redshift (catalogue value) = 0.14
